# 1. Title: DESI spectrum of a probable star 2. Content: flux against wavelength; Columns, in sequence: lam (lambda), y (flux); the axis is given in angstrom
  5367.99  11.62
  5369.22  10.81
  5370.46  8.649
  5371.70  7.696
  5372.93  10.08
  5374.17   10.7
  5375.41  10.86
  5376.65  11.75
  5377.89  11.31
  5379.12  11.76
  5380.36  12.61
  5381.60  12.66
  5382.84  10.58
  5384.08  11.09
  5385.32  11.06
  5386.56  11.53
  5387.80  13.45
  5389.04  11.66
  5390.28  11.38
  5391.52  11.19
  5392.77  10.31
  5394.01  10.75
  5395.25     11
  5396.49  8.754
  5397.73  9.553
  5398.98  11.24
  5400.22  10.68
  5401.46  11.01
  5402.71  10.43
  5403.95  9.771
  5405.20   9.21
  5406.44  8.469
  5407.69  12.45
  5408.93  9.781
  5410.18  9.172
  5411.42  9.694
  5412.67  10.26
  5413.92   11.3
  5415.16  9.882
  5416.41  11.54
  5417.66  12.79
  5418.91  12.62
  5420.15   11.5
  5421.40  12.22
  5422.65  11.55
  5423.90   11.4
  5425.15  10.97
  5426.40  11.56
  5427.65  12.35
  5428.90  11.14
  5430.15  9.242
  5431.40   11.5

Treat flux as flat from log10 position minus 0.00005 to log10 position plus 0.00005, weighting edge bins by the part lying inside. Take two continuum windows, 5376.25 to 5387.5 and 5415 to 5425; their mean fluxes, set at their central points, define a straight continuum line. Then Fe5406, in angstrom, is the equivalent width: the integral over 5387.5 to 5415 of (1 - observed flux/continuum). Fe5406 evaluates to 2.9 angstrom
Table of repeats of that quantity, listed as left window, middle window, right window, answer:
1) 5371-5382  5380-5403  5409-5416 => -1.0 angstrom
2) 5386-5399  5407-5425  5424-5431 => -0.1 angstrom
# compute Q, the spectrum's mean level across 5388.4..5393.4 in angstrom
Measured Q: 11.1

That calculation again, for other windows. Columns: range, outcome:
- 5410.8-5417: 10.5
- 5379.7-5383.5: 11.9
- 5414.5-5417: 10.7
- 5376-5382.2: 12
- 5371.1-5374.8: 9.51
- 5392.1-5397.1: 10.2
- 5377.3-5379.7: 11.6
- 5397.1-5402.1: 10.6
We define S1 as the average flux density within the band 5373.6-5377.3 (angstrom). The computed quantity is 11.1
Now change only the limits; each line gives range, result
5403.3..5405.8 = 9.5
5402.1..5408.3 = 10.1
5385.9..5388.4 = 12.5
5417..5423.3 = 12.1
